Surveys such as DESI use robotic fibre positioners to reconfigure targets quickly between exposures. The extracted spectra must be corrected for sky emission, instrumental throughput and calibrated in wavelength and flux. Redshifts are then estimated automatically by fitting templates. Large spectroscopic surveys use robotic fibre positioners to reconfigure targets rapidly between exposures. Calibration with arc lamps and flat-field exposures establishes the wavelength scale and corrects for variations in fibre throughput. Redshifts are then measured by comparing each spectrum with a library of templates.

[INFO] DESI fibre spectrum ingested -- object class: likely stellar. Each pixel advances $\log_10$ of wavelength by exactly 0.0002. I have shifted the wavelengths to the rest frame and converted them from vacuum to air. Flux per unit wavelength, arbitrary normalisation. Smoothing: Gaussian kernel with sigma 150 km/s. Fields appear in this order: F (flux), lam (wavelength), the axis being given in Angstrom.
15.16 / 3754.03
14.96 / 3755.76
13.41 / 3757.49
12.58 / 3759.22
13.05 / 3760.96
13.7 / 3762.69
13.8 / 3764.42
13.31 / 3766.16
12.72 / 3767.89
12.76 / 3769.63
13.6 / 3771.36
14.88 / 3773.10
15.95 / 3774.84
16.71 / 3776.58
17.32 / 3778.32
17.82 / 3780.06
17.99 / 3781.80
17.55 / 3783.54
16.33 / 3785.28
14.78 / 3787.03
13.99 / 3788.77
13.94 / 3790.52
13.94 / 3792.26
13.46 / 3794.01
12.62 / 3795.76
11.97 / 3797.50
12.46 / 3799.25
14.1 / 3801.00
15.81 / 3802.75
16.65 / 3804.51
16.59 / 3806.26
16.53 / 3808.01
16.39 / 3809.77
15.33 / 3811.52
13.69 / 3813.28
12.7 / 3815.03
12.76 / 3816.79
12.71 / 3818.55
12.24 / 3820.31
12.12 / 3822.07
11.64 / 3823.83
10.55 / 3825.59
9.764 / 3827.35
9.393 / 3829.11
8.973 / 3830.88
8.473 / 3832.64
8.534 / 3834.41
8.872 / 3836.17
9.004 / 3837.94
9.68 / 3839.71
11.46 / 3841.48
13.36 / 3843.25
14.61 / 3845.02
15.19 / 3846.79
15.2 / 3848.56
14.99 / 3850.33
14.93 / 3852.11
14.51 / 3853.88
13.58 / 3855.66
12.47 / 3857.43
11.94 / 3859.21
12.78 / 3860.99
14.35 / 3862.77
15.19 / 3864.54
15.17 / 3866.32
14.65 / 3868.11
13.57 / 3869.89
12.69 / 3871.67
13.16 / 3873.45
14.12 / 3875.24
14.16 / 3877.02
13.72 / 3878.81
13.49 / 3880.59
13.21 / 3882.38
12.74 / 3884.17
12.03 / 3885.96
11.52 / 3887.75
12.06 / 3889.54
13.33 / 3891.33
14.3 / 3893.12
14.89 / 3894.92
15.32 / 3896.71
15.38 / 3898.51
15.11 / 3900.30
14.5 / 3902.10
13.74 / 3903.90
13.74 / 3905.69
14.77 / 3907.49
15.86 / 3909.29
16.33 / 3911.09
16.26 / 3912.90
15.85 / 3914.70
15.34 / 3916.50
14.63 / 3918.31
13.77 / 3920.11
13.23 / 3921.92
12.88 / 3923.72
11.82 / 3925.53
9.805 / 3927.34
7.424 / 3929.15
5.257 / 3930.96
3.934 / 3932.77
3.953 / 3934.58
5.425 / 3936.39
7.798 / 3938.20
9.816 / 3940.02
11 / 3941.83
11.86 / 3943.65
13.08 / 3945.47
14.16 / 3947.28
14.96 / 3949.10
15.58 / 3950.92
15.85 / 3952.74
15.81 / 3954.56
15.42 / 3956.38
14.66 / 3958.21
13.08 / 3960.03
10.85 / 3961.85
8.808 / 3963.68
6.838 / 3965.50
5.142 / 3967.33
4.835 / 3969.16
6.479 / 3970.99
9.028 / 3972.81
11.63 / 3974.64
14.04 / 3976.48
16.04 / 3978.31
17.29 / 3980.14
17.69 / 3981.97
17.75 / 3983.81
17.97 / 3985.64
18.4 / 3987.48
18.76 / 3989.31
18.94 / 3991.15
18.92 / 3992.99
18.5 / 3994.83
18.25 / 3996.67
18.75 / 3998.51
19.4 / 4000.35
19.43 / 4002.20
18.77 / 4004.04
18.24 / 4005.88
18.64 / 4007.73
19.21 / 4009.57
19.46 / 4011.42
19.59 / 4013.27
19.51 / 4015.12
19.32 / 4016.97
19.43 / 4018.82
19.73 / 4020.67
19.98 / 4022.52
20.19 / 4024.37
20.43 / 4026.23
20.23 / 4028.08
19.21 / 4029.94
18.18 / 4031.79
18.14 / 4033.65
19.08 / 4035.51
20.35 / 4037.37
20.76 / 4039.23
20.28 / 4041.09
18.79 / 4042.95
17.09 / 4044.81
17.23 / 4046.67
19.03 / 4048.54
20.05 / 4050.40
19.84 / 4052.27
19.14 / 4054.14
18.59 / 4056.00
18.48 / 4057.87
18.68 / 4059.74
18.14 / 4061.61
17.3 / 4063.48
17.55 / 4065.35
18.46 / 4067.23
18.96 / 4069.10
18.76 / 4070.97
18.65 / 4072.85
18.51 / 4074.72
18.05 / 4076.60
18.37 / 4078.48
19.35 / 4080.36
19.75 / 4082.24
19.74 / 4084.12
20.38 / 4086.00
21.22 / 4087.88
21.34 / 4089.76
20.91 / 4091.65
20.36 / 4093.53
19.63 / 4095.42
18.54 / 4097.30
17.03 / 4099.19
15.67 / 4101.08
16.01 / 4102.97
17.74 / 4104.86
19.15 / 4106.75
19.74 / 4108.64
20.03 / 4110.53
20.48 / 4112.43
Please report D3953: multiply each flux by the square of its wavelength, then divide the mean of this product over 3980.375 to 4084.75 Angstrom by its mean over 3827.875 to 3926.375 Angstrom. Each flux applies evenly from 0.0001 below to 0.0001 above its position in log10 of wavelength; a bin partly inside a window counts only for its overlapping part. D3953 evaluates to 1.53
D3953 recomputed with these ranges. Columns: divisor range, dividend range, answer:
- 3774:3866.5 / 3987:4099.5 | 1.58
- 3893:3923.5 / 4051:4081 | 1.35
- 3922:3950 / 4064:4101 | 2.13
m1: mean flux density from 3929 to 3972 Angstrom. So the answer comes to 10.1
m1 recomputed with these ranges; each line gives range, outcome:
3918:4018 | 13.9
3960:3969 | 8.19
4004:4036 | 19.3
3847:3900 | 13.8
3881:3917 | 14.3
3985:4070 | 19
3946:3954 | 15.1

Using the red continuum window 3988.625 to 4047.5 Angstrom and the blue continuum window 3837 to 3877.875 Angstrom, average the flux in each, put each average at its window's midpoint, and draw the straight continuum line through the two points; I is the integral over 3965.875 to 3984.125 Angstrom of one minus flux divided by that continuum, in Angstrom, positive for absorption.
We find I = 6.2 Angstrom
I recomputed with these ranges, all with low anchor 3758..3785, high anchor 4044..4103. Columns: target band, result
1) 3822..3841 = 7.3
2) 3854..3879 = 3.8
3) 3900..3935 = 9.0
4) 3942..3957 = 2.5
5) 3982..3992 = -0.3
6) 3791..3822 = 2.7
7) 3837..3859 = 3.8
